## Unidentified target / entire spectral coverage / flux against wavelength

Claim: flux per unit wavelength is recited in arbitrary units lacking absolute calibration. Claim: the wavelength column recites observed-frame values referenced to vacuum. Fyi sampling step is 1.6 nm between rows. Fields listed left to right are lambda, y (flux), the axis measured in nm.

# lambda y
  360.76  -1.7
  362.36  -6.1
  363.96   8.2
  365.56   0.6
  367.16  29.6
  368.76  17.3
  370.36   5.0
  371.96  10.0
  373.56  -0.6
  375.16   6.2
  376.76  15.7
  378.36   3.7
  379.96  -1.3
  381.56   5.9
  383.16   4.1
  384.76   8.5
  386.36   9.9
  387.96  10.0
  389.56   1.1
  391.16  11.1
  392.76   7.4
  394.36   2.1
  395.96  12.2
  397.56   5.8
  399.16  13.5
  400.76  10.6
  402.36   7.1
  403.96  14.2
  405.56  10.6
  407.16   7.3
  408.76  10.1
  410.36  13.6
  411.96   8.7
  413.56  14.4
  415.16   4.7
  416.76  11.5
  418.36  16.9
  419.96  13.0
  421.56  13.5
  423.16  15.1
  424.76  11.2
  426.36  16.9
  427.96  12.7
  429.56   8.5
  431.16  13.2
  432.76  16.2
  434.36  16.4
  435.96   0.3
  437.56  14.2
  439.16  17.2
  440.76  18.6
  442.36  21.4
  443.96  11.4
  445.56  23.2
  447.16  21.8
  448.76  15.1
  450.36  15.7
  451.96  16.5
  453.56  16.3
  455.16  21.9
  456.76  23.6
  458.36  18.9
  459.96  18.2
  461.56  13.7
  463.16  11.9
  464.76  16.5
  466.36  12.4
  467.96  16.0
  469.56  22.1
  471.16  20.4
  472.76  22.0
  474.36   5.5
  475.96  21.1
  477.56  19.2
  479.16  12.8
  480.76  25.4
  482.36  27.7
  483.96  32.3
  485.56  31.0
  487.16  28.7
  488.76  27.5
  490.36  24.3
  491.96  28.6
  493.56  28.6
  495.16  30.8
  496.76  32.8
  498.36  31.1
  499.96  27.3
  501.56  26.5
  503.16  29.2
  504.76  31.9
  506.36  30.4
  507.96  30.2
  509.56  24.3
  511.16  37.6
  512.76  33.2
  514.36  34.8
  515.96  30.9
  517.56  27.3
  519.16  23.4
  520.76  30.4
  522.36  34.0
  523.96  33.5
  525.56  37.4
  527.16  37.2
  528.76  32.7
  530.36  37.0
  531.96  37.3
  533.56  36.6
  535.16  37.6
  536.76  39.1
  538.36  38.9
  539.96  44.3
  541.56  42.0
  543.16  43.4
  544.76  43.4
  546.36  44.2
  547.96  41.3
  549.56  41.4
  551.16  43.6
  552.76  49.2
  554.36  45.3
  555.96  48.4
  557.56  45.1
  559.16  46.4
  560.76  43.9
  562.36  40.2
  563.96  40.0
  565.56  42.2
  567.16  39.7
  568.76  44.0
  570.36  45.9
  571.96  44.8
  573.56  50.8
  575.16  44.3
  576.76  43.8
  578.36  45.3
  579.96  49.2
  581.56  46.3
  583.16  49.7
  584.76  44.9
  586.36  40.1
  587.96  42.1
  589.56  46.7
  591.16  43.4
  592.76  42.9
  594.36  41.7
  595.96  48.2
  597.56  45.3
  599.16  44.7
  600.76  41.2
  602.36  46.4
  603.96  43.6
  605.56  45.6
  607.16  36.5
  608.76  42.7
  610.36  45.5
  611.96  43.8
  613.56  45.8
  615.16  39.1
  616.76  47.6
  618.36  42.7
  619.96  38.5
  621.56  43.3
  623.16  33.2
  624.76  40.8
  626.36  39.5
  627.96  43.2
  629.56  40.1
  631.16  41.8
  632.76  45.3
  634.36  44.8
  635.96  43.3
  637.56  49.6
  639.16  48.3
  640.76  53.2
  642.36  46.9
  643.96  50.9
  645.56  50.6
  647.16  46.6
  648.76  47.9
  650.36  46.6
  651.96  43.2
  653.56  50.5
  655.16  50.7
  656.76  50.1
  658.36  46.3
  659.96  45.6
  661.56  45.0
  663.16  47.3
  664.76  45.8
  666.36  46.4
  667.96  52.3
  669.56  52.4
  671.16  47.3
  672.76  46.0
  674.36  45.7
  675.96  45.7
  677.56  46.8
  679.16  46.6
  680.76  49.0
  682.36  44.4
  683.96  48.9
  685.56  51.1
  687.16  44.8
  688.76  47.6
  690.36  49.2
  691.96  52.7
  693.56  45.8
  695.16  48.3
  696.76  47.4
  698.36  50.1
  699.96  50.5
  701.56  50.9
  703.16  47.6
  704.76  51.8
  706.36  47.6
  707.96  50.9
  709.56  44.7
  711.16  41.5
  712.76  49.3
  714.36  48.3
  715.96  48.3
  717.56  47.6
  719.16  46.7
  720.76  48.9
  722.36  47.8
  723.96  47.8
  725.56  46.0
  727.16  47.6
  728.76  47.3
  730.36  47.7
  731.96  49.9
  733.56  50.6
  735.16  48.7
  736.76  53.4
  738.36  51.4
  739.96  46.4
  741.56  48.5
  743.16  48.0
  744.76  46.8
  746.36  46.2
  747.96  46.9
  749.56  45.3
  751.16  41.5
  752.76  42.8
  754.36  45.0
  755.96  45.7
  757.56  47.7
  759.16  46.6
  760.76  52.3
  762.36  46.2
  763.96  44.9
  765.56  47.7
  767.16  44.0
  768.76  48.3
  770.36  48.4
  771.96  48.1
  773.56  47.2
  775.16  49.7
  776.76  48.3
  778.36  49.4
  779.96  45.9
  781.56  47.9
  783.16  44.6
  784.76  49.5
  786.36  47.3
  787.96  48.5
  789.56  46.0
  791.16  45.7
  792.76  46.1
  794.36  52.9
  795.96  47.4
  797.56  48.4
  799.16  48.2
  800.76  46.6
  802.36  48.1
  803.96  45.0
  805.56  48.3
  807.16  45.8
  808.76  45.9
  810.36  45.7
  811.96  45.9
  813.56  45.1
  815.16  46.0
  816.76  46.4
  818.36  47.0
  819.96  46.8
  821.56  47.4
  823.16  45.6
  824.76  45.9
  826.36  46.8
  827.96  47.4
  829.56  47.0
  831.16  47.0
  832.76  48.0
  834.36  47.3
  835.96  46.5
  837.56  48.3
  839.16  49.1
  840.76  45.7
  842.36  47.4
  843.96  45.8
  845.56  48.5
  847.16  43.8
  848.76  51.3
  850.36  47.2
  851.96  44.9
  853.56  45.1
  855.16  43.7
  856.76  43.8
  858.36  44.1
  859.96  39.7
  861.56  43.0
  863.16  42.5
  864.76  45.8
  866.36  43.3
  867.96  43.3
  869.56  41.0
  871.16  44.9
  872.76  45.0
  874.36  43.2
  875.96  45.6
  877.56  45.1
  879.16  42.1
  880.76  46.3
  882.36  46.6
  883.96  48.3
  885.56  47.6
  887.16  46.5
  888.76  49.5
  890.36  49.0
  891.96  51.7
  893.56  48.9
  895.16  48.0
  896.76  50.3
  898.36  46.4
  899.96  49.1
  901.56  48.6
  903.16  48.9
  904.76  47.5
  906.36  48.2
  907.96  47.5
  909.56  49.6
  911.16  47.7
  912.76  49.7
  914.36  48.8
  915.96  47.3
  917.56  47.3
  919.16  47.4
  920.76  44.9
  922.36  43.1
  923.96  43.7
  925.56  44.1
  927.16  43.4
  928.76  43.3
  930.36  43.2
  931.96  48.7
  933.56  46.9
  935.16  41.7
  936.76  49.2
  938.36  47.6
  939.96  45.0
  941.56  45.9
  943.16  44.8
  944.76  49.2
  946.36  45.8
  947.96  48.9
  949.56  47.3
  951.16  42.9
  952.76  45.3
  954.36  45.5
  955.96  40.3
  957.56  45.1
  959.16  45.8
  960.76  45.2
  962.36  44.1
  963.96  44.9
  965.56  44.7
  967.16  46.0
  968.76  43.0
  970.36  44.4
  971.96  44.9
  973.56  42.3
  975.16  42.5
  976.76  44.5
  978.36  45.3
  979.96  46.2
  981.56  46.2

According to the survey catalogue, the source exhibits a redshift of 0.21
